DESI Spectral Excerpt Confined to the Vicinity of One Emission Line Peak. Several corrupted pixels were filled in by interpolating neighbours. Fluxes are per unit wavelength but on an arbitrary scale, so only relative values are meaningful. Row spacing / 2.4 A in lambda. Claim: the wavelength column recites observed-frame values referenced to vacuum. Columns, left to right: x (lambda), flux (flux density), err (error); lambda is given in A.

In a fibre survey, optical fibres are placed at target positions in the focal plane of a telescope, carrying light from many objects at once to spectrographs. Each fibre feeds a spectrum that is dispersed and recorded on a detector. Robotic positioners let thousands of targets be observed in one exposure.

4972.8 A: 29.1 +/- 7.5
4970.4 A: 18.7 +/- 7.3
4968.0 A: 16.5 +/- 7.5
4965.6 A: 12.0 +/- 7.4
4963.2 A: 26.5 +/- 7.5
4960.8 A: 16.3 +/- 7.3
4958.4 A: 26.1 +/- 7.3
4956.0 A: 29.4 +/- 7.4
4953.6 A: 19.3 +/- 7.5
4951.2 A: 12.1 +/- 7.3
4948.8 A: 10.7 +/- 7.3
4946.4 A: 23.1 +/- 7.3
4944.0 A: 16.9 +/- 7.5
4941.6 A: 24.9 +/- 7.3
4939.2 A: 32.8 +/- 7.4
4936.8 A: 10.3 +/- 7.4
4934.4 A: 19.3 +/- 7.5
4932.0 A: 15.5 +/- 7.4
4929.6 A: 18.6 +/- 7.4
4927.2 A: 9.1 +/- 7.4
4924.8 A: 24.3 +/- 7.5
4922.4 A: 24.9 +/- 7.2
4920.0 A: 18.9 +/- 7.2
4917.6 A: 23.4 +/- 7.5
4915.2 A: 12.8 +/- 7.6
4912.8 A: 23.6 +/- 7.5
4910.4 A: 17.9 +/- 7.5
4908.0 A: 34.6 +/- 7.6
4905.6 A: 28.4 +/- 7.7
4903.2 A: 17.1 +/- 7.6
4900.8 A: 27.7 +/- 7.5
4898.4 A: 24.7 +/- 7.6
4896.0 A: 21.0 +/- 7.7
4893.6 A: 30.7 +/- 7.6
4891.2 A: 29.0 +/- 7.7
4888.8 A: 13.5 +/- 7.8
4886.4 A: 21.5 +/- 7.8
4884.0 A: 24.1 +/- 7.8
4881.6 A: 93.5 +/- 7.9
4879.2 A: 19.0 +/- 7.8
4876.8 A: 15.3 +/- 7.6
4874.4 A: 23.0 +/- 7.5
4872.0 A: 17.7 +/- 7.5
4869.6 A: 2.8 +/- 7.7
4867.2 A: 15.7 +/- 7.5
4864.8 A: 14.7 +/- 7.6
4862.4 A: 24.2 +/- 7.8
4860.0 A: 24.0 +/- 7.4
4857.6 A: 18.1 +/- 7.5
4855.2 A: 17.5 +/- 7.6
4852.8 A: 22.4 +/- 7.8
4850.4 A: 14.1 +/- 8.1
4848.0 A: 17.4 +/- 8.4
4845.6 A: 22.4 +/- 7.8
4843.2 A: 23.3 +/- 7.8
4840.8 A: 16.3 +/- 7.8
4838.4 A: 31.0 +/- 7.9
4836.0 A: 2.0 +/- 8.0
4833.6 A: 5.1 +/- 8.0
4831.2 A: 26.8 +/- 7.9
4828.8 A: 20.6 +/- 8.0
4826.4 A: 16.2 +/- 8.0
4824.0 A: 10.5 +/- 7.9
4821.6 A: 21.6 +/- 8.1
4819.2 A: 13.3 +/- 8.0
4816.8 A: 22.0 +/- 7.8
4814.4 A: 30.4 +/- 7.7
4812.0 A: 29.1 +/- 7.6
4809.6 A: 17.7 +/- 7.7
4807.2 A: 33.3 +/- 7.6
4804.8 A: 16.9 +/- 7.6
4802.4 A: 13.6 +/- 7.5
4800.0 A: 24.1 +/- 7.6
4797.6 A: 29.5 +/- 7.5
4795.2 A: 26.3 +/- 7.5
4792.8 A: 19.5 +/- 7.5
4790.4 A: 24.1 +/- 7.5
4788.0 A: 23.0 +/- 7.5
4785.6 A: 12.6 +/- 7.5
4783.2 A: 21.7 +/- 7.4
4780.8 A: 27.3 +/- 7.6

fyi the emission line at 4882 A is H-gamma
